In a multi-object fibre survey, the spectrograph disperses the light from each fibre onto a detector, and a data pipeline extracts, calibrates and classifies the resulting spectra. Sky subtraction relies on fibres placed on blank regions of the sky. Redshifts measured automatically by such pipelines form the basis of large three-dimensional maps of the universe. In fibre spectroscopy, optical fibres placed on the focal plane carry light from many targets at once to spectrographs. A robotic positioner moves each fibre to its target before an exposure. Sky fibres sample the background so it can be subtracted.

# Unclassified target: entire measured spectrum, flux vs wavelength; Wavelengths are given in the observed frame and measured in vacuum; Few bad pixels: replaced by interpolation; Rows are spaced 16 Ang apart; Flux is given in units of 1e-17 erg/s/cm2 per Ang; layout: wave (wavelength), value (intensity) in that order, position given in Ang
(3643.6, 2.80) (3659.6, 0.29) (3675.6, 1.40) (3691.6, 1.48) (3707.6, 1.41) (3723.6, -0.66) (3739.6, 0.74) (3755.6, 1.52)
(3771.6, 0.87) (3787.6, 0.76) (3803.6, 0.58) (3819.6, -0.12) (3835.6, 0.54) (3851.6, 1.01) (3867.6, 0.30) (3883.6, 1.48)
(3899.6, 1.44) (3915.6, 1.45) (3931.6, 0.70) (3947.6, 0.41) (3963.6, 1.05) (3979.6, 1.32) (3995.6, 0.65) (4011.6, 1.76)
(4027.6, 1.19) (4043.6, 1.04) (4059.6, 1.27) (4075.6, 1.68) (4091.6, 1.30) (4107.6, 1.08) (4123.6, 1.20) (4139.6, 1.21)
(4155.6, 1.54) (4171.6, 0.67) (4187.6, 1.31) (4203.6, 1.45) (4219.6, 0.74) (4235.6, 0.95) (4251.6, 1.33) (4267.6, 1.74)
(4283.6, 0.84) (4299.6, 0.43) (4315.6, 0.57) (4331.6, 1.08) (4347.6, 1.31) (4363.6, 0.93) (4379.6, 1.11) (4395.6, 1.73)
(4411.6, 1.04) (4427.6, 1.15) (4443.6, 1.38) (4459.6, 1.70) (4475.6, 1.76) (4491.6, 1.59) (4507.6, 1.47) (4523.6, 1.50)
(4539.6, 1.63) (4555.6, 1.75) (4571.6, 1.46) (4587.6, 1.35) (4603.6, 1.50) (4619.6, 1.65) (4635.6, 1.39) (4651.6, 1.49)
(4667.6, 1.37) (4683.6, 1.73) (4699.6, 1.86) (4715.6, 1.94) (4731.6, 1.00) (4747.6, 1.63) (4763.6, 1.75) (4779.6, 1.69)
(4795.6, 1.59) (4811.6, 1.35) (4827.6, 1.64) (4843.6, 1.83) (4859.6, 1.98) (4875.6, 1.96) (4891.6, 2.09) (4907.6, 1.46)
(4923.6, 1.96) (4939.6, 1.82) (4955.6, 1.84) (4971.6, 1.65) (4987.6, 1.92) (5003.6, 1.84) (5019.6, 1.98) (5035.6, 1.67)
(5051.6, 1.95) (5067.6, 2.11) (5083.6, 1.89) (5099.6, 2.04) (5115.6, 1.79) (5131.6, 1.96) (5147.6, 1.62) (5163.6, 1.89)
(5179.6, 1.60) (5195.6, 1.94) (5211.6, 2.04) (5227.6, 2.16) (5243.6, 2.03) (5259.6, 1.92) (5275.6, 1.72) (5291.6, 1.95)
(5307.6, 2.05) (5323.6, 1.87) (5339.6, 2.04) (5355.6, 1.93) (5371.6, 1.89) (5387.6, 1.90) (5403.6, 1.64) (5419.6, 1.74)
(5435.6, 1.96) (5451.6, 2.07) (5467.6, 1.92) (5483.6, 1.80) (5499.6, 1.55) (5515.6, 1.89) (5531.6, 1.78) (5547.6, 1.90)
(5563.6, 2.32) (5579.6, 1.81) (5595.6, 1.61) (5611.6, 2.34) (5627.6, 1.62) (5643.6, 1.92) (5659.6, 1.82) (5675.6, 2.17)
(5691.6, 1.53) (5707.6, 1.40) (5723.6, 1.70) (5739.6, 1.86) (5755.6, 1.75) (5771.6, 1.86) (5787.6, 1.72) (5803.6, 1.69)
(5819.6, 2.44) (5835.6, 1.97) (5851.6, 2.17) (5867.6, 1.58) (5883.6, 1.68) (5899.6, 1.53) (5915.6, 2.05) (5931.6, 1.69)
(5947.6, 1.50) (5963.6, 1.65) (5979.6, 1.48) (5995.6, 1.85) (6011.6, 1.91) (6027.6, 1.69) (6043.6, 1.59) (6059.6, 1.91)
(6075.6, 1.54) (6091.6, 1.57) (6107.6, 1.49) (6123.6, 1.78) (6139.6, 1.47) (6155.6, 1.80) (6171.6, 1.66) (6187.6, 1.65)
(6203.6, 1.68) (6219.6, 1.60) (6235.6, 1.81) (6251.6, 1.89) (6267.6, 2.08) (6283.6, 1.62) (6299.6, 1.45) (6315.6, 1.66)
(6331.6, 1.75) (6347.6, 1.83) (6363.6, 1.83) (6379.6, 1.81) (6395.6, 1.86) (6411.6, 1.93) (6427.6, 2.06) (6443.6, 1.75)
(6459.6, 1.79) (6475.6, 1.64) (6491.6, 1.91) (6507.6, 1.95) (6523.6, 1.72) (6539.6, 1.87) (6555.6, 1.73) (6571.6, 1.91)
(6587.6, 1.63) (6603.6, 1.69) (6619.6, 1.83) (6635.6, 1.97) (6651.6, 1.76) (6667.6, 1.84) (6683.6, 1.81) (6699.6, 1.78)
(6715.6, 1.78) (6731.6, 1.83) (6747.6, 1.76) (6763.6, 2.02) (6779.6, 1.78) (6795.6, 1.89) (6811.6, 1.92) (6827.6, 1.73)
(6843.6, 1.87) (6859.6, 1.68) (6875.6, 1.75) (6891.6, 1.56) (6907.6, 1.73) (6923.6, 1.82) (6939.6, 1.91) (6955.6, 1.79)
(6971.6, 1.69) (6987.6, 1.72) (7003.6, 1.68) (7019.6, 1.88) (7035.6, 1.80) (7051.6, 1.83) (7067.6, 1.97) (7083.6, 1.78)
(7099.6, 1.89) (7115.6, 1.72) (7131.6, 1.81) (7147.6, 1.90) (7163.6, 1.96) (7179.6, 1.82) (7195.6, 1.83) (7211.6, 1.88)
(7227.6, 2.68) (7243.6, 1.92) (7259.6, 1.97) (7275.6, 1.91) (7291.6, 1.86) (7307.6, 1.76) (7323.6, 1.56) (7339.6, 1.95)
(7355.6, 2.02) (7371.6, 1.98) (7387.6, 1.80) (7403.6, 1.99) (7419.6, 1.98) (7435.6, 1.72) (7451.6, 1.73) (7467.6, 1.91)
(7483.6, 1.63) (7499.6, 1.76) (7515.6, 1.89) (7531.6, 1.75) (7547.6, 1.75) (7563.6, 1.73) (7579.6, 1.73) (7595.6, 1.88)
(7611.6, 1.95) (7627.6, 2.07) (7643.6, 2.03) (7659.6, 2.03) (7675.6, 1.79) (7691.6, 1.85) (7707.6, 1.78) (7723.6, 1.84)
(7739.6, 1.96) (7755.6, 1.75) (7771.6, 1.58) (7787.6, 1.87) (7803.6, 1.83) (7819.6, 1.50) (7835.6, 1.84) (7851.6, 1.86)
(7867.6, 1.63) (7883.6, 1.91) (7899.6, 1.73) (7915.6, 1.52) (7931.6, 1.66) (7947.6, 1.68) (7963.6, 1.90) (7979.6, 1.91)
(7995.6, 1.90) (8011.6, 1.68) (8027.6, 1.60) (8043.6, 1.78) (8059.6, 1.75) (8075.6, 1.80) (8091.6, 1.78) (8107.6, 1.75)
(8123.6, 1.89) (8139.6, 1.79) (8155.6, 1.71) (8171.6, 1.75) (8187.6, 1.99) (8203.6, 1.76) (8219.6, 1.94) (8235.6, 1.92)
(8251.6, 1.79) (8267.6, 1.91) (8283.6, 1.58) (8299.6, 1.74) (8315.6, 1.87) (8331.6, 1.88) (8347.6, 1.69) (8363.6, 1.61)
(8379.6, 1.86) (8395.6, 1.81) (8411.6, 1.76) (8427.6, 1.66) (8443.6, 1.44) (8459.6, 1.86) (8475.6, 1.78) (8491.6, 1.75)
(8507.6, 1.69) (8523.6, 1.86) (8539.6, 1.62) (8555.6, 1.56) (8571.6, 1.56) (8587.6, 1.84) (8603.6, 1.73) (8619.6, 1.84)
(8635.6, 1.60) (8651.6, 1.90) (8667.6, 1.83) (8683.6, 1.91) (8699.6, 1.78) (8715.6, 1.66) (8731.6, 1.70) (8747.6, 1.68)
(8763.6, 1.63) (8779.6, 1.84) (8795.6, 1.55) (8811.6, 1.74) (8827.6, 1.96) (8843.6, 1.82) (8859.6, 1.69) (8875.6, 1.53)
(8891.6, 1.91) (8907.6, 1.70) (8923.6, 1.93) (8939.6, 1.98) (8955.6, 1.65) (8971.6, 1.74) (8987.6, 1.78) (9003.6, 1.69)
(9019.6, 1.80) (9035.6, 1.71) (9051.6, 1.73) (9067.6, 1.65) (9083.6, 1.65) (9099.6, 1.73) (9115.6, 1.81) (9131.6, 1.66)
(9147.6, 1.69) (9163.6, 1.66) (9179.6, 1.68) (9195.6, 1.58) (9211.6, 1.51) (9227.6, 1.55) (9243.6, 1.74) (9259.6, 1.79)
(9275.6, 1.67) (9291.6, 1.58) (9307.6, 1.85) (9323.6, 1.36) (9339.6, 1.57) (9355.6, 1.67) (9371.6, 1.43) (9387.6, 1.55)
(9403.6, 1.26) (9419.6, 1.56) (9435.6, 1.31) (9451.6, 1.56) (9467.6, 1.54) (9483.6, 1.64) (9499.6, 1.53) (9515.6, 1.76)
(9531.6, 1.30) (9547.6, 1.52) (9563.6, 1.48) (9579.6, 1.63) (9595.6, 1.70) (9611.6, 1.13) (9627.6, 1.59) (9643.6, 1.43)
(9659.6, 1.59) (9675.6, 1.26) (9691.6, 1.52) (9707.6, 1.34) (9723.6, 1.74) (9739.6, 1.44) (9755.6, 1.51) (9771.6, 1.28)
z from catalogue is 0.101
